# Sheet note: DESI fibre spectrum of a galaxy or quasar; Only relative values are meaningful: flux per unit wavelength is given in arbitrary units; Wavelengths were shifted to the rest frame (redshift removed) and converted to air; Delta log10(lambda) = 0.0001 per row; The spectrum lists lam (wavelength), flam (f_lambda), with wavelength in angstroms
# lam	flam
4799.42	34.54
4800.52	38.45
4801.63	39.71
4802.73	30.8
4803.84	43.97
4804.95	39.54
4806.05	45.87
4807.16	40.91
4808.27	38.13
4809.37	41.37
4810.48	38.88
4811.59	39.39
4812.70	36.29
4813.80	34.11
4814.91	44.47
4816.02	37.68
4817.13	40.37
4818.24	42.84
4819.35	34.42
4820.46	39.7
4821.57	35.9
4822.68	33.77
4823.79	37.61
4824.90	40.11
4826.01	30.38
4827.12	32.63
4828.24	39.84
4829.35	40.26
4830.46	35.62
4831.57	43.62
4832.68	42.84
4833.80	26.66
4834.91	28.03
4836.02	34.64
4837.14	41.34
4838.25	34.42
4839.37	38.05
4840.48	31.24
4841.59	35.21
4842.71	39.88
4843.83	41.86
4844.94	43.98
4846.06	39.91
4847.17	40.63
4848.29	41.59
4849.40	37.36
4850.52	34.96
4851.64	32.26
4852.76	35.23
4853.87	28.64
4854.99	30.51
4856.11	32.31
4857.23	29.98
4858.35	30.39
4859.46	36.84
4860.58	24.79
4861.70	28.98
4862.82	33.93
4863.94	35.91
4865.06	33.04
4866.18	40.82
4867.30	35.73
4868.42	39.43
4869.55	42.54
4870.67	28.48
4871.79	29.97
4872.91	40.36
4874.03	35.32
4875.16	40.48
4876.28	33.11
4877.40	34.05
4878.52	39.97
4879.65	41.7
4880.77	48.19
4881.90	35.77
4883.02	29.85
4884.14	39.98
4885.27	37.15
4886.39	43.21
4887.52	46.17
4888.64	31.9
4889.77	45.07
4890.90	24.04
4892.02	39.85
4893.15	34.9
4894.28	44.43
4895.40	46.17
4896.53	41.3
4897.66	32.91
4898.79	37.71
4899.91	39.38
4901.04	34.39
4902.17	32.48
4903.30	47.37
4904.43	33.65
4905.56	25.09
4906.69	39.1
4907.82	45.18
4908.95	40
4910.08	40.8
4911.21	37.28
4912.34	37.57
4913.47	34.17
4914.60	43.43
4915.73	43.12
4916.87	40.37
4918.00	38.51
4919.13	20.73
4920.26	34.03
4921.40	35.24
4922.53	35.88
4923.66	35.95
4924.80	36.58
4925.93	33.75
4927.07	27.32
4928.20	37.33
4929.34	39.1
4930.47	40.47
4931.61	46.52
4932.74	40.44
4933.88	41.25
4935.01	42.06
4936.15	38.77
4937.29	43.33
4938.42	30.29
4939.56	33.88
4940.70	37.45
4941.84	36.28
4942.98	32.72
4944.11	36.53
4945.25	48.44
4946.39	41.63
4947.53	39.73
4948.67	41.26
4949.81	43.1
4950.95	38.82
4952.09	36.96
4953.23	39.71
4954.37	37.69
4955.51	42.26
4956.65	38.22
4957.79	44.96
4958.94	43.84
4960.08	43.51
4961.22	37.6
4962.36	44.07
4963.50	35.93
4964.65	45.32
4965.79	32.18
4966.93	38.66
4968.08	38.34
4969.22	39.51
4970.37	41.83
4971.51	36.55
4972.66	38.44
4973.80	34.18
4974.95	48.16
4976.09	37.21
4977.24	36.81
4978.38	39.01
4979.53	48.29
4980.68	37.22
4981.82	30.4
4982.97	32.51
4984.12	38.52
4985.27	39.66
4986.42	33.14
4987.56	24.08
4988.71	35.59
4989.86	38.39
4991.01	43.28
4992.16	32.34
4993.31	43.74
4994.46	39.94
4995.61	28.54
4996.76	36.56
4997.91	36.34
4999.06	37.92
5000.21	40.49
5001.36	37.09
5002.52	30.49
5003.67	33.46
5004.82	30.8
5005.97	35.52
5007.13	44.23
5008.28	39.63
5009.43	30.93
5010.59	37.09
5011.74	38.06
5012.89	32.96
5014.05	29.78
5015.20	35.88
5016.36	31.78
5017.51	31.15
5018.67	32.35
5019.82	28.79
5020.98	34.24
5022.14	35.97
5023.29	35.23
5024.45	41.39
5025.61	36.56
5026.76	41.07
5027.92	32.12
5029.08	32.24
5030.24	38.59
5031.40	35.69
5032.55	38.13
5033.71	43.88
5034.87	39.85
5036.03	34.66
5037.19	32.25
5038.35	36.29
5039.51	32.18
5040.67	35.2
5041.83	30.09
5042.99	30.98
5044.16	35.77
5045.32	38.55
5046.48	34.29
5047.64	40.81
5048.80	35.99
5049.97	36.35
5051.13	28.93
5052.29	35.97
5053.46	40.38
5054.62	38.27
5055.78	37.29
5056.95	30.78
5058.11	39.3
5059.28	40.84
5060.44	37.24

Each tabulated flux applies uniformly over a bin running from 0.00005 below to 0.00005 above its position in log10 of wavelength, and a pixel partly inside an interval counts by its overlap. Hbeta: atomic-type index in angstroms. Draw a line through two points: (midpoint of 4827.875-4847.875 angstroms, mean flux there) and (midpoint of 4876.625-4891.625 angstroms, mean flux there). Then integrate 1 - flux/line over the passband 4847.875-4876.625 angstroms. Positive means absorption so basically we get 2.8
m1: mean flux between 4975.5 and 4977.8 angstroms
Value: 37.1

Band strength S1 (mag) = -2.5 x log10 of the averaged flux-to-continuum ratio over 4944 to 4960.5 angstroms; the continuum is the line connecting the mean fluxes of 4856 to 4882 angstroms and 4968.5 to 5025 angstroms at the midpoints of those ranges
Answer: -0.147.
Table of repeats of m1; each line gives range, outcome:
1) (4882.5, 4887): 37.7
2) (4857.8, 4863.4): 31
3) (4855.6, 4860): 32.4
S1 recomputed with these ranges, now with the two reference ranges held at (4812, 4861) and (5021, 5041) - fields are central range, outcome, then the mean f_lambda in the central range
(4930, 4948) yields -0.09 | 39.4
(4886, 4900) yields -0.08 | 38.9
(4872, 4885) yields -0.04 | 37.8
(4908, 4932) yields -0.02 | 37.1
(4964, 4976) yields -0.08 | 39.2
